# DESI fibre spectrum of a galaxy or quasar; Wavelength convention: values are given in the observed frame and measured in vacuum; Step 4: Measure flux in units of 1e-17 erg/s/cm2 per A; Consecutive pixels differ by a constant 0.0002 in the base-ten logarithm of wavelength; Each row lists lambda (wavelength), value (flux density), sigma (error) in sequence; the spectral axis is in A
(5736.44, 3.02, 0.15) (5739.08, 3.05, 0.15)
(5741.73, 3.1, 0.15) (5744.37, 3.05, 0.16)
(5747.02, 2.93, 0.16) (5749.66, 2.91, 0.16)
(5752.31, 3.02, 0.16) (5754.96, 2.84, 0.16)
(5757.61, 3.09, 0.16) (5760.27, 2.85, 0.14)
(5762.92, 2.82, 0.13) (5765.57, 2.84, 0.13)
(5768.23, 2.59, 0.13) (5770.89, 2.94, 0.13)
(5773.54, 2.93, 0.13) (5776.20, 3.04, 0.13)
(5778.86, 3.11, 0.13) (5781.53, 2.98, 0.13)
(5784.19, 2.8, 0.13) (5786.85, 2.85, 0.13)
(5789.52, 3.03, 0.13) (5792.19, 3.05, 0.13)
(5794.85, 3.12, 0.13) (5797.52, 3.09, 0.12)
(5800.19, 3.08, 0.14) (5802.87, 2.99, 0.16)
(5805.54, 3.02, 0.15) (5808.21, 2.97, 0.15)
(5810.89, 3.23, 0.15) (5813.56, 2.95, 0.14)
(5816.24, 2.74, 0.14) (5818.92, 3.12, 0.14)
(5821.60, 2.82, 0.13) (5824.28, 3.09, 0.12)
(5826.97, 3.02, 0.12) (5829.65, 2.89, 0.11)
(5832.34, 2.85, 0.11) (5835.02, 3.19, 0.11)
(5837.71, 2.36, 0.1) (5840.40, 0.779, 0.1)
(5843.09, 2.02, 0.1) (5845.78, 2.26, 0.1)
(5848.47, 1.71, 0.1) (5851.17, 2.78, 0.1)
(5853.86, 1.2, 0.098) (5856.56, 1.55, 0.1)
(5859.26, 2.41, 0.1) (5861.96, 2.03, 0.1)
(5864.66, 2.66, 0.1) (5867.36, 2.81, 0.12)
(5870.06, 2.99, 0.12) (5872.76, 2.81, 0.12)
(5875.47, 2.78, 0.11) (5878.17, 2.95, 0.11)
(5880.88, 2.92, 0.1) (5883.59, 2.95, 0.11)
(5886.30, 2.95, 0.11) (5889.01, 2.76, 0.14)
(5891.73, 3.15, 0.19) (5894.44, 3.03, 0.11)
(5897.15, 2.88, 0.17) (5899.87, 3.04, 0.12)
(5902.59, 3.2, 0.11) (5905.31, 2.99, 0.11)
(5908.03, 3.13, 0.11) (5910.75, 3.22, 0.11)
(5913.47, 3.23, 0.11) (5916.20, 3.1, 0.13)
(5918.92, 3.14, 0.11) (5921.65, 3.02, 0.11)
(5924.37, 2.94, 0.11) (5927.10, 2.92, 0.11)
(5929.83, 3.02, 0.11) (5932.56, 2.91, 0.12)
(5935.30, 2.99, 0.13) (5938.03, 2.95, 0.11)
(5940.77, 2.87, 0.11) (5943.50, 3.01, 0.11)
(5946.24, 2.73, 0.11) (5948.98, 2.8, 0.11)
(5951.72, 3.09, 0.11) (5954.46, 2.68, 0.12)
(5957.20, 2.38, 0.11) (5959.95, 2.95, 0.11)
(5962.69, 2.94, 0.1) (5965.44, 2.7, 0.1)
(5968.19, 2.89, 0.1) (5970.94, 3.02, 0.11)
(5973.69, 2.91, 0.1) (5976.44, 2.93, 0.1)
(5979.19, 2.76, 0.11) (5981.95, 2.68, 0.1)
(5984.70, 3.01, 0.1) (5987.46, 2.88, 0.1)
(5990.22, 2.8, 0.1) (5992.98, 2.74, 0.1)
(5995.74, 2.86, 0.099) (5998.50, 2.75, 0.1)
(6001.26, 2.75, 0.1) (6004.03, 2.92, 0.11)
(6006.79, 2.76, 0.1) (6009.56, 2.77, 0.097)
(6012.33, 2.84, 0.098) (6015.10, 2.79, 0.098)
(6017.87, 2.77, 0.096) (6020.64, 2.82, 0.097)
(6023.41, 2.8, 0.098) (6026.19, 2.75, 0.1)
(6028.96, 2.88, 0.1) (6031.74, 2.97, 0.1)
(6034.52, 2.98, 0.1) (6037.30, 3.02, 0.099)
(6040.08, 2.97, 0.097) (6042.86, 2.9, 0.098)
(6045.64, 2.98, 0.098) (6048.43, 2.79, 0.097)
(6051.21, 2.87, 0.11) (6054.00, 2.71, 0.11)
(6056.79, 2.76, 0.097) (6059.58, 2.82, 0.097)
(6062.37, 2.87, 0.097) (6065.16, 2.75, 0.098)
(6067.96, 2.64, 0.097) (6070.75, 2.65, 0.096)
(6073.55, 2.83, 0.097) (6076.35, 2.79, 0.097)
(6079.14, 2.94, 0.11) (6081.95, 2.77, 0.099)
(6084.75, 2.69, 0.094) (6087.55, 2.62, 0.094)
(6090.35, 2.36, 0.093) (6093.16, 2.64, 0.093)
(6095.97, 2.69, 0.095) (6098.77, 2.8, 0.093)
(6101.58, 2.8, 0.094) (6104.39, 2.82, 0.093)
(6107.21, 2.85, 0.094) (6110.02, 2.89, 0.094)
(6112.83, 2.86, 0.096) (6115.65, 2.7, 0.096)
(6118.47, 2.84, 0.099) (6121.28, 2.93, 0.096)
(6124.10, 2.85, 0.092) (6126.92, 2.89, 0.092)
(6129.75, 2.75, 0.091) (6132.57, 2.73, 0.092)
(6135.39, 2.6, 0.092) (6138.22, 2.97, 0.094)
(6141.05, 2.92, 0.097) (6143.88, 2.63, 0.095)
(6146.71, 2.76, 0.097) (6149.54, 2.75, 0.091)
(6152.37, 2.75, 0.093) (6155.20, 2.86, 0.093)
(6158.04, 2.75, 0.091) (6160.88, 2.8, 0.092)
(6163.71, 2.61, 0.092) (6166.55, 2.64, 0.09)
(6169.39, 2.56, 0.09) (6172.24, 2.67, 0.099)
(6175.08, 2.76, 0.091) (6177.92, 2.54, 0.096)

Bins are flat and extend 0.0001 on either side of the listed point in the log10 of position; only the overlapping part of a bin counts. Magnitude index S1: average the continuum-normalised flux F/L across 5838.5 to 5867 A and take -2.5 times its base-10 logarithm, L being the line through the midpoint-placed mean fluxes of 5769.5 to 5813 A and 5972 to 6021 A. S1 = 0.44 mag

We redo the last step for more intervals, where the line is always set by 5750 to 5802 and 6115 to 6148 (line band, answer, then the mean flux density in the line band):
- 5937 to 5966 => 0.02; 2.83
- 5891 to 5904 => -0.06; 3.06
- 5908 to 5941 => -0.05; 3.04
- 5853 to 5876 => 0.22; 2.37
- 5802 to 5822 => -0.02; 2.99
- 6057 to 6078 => 0.02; 2.77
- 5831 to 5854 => 0.32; 2.18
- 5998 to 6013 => 0.02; 2.8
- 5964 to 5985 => 0.00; 2.85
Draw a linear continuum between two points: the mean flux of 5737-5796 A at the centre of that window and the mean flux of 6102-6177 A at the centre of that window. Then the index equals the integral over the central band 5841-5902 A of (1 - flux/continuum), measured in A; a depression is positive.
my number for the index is 7.1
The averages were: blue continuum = 2.95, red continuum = 2.77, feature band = 2.56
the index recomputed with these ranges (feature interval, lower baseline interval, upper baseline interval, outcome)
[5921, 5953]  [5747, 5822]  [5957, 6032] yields -0.81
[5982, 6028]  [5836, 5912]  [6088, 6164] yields -2.19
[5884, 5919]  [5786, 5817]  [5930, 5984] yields -1.72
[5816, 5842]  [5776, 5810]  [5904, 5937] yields 2.97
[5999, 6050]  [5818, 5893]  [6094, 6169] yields -3.04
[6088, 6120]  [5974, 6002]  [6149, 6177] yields 0.01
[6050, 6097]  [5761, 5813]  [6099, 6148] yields 1.75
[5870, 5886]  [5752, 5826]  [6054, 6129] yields 0.06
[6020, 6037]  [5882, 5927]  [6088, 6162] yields 0.07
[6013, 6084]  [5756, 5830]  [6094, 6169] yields -0.10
